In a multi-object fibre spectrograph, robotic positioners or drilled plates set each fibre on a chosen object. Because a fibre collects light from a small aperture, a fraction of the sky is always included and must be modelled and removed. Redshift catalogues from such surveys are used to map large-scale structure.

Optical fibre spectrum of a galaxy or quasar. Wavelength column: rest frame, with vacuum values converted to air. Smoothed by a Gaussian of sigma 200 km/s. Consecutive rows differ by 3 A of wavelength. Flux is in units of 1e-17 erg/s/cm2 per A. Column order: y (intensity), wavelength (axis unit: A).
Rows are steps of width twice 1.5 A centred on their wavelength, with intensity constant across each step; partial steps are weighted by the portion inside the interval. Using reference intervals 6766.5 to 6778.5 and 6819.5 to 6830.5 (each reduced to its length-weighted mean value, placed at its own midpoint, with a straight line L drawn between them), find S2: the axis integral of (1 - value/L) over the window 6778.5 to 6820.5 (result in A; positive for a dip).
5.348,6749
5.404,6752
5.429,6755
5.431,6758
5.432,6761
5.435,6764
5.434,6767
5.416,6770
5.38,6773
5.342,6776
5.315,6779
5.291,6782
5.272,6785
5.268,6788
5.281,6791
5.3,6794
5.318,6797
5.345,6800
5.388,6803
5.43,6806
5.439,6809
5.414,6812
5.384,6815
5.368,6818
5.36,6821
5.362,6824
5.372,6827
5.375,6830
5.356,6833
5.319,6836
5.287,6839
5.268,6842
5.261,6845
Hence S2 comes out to 0.2 A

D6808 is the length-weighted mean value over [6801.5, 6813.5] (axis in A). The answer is 5.42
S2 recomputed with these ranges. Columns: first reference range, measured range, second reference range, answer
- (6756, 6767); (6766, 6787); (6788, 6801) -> 0.1 A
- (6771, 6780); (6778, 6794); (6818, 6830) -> 0.2 A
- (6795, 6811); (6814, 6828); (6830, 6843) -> -0.1 A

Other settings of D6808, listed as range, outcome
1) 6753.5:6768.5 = 5.43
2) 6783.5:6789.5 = 5.27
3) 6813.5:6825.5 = 5.37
